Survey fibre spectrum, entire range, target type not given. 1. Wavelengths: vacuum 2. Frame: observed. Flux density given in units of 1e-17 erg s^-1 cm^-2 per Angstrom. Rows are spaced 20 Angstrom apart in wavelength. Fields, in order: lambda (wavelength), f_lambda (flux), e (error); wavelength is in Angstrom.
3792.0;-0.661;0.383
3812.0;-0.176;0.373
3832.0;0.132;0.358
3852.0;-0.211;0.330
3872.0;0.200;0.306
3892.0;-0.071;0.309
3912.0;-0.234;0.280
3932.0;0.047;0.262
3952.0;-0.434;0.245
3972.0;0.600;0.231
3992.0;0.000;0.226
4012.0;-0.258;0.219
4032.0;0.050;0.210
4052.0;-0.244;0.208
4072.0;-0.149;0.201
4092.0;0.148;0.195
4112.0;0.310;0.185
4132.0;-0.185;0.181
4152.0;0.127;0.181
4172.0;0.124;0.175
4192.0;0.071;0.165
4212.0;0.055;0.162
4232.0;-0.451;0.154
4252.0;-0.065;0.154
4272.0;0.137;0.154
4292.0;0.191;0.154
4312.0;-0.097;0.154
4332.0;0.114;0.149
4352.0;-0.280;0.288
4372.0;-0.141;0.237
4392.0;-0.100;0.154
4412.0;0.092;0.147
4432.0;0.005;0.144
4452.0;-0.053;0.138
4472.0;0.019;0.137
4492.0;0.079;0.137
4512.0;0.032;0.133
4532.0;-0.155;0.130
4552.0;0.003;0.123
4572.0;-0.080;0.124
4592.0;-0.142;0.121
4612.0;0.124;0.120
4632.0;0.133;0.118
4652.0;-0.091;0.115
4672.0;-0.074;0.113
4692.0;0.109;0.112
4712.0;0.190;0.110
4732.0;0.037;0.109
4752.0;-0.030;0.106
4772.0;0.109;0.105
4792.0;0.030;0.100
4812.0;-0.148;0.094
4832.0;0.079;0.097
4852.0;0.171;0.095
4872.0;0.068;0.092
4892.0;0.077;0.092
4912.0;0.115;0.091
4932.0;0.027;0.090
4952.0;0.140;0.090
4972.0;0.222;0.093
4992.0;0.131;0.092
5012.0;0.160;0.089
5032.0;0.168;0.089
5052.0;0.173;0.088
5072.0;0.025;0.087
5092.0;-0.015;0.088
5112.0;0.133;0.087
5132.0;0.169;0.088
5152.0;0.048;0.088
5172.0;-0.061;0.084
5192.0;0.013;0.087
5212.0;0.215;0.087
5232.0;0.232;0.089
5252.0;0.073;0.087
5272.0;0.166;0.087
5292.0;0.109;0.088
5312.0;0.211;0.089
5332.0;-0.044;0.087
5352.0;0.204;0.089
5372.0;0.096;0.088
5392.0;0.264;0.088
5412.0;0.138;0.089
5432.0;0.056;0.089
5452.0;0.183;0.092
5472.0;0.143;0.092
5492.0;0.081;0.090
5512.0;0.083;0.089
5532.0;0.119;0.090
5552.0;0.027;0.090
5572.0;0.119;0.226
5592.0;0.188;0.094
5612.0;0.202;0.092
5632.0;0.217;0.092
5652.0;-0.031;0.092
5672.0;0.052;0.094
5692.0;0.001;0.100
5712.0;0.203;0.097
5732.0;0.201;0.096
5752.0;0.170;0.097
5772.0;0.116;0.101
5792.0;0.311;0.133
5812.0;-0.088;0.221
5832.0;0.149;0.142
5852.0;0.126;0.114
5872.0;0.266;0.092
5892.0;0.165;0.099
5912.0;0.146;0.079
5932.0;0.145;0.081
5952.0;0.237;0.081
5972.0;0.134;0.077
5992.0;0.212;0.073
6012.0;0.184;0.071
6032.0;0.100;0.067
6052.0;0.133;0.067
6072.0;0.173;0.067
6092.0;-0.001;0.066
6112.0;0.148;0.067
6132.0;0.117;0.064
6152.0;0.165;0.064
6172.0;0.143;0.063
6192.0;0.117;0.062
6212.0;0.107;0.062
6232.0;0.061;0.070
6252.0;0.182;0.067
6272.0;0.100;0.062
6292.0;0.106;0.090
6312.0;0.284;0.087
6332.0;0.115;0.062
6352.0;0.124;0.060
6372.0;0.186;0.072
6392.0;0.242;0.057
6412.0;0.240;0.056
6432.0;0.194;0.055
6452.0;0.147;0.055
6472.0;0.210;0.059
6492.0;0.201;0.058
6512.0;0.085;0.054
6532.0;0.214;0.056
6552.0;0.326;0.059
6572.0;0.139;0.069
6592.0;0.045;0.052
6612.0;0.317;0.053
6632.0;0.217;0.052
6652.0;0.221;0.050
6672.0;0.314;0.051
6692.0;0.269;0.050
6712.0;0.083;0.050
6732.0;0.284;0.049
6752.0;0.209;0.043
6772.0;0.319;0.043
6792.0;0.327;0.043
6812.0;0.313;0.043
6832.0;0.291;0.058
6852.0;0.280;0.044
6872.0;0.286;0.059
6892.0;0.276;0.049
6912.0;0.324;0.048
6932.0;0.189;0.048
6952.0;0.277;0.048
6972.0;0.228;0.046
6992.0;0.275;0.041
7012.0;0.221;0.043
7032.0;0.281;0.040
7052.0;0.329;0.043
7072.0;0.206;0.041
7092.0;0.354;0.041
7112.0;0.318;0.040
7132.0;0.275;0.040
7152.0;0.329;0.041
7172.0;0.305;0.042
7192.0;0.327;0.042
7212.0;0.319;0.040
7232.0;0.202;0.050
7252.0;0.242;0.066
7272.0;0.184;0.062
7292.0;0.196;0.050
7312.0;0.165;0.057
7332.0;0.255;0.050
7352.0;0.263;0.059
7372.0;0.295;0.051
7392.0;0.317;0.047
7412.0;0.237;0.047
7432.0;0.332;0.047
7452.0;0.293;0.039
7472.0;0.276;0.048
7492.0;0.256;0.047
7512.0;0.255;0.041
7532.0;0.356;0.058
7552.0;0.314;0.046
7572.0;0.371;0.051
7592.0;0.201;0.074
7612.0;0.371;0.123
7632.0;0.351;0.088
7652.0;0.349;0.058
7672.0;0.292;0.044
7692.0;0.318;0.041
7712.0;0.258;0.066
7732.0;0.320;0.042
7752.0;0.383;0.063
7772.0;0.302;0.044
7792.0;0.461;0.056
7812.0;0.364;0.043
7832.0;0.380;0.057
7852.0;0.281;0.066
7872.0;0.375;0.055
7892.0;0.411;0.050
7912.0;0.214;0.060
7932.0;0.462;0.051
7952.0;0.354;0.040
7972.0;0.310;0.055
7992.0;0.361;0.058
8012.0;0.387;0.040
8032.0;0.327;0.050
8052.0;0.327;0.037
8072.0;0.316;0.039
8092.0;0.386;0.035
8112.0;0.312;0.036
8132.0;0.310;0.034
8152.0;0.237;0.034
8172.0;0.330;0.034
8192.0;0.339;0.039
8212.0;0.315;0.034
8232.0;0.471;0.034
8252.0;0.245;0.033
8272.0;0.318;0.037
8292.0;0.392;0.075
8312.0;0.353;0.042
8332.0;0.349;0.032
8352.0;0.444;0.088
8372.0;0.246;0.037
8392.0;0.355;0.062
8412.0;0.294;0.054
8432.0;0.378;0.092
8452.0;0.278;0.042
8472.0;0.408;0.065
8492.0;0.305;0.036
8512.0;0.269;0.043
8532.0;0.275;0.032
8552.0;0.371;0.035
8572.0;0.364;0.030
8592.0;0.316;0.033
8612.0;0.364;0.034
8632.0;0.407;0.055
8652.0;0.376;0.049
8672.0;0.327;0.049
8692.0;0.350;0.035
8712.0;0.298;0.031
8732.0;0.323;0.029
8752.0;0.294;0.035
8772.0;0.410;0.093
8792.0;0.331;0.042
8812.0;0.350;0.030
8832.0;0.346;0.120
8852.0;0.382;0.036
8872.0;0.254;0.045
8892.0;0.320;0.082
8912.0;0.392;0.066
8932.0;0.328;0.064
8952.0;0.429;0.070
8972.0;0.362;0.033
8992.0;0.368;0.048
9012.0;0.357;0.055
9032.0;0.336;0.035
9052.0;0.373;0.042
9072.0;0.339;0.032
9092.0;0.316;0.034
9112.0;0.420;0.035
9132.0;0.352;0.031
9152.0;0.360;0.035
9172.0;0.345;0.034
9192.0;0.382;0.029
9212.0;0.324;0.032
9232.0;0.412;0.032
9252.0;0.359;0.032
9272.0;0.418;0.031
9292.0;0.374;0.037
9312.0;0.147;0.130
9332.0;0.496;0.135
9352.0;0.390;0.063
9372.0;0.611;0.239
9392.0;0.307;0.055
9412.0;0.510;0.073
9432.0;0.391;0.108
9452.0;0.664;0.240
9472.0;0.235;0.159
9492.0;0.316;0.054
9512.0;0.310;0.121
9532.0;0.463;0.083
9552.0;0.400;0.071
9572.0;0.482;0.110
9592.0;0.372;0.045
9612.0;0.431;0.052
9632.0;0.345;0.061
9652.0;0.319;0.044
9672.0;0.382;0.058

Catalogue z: 0.693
